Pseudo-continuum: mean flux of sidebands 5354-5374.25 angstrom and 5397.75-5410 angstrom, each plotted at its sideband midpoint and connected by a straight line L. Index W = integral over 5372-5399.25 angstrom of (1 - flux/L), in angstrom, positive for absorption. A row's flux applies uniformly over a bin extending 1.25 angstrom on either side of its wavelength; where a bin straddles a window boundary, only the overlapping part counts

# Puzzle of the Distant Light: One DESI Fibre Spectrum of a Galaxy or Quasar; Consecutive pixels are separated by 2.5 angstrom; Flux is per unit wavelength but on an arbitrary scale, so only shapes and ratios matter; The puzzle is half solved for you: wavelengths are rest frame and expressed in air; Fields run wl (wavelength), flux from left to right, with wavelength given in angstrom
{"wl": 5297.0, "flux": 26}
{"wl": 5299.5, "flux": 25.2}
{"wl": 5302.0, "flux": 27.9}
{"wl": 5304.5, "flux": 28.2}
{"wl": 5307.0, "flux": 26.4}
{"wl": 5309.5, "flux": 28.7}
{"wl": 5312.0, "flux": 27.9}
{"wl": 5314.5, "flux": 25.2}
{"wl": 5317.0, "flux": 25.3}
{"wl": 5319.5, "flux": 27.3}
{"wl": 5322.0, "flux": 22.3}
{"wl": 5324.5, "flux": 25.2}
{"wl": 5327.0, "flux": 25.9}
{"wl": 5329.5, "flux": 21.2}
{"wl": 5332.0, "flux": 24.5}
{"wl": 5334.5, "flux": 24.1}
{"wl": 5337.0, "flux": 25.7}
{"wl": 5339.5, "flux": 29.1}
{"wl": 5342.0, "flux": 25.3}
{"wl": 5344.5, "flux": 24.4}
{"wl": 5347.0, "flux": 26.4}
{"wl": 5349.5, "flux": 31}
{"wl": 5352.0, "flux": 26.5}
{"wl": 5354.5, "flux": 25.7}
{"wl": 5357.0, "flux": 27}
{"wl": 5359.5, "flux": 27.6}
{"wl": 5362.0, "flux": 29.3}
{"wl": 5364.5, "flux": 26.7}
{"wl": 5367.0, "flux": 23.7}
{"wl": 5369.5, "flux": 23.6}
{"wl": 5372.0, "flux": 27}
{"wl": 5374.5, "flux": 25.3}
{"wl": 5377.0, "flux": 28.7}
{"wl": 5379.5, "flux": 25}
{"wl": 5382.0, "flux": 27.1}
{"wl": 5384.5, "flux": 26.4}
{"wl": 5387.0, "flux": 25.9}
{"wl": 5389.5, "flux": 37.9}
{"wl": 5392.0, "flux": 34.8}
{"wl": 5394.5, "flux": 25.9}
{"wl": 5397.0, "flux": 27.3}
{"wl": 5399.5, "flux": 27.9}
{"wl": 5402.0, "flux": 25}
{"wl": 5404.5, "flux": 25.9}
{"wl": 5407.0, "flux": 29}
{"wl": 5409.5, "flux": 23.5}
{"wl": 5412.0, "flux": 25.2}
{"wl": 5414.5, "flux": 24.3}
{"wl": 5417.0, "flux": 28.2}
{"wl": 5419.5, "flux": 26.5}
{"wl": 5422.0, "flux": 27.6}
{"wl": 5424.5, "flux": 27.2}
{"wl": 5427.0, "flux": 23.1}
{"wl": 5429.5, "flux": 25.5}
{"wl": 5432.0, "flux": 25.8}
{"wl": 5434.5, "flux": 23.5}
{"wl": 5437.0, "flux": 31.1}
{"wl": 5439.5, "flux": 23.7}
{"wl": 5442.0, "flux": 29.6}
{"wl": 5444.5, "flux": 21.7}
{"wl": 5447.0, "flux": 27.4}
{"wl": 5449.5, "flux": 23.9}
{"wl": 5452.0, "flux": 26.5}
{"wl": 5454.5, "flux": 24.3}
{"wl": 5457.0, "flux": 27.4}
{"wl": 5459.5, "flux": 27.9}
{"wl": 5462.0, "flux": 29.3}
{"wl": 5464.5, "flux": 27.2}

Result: -2.02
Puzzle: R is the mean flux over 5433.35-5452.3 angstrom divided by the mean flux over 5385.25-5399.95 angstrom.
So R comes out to 0.87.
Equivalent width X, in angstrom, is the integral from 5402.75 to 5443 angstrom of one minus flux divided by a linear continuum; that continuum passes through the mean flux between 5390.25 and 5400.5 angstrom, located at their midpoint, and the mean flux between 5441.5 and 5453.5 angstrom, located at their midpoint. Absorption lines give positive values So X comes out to 1.70 angstrom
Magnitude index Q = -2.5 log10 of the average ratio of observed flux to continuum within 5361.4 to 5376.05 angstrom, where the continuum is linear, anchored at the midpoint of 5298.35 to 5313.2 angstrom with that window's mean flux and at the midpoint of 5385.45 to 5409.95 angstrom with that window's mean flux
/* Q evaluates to 0.09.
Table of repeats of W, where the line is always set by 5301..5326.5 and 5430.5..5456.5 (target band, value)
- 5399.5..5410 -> -0.11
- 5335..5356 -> -0.33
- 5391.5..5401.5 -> -0.85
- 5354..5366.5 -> -0.45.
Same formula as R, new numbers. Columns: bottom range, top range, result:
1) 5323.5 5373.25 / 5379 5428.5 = 1.05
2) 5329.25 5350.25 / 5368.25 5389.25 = 1.03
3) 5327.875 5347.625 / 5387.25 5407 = 1.16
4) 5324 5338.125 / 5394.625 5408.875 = 1.10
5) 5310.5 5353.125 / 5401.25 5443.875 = 1.01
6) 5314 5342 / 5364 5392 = 1.09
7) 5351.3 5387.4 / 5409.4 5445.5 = 0.98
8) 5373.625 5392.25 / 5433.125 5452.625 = 0.90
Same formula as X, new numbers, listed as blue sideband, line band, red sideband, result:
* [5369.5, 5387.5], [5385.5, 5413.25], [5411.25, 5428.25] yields -1.9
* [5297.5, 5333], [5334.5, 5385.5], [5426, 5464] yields -1.2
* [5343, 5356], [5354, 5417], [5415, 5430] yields -1.3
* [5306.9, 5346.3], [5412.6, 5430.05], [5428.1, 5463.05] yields 0.0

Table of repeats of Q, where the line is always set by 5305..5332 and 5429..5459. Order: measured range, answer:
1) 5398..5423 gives -0.020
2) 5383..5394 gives -0.193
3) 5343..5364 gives -0.063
